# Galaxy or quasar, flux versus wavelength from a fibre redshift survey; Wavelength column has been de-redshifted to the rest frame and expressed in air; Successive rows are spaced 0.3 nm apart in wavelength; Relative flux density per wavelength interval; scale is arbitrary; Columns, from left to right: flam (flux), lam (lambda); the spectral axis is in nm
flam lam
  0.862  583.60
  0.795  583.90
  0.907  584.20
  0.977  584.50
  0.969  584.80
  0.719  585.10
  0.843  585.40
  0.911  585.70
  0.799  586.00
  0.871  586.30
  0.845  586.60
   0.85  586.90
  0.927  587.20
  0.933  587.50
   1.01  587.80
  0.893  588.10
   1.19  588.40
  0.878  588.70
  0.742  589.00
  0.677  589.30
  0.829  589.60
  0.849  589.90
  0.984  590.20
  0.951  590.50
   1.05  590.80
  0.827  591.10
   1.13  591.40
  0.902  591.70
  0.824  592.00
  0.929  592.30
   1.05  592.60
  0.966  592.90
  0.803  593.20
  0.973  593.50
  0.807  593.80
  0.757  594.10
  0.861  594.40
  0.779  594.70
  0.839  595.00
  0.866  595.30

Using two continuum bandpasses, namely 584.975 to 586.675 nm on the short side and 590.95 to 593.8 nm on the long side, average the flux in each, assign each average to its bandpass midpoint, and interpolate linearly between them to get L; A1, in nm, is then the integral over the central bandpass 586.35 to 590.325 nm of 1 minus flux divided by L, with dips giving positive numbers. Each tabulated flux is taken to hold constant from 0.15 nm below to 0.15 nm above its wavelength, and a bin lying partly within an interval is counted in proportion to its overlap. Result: -0.108 nm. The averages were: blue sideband 0.832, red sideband 0.927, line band 0.892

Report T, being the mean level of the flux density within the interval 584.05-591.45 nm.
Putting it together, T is 0.899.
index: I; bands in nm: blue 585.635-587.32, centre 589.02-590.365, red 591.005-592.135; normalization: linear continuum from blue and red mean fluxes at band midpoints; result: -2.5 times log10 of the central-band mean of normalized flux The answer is 0.10 mag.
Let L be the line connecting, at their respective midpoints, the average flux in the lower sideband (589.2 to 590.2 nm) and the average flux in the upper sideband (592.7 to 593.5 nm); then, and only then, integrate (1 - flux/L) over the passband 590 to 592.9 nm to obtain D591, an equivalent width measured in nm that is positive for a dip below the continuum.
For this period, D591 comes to -0.310 nm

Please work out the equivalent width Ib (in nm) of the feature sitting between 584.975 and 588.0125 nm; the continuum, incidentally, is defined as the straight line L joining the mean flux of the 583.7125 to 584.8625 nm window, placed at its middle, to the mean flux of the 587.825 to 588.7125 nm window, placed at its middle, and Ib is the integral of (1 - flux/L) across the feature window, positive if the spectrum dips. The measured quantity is 0.29 nm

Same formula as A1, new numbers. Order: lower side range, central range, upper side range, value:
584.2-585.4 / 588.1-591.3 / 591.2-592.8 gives 0.13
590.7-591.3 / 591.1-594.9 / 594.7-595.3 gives -0.03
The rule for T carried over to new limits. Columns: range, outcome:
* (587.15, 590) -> 0.892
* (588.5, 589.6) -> 0.794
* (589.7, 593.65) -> 0.94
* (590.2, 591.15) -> 0.961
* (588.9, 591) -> 0.871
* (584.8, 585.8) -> 0.842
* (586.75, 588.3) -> 0.931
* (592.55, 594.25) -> 0.883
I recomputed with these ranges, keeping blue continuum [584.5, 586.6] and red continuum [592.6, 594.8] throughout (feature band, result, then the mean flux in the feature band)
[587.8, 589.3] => -0.058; 0.909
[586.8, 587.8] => -0.074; 0.922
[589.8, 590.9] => -0.115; 0.959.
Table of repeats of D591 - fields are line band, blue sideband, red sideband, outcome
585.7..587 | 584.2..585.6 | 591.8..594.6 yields 0.05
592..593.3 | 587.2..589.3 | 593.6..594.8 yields -0.14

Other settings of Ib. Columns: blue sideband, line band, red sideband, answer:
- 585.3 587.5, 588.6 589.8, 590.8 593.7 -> 0.16 nm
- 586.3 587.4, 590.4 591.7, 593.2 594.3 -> -0.19 nm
